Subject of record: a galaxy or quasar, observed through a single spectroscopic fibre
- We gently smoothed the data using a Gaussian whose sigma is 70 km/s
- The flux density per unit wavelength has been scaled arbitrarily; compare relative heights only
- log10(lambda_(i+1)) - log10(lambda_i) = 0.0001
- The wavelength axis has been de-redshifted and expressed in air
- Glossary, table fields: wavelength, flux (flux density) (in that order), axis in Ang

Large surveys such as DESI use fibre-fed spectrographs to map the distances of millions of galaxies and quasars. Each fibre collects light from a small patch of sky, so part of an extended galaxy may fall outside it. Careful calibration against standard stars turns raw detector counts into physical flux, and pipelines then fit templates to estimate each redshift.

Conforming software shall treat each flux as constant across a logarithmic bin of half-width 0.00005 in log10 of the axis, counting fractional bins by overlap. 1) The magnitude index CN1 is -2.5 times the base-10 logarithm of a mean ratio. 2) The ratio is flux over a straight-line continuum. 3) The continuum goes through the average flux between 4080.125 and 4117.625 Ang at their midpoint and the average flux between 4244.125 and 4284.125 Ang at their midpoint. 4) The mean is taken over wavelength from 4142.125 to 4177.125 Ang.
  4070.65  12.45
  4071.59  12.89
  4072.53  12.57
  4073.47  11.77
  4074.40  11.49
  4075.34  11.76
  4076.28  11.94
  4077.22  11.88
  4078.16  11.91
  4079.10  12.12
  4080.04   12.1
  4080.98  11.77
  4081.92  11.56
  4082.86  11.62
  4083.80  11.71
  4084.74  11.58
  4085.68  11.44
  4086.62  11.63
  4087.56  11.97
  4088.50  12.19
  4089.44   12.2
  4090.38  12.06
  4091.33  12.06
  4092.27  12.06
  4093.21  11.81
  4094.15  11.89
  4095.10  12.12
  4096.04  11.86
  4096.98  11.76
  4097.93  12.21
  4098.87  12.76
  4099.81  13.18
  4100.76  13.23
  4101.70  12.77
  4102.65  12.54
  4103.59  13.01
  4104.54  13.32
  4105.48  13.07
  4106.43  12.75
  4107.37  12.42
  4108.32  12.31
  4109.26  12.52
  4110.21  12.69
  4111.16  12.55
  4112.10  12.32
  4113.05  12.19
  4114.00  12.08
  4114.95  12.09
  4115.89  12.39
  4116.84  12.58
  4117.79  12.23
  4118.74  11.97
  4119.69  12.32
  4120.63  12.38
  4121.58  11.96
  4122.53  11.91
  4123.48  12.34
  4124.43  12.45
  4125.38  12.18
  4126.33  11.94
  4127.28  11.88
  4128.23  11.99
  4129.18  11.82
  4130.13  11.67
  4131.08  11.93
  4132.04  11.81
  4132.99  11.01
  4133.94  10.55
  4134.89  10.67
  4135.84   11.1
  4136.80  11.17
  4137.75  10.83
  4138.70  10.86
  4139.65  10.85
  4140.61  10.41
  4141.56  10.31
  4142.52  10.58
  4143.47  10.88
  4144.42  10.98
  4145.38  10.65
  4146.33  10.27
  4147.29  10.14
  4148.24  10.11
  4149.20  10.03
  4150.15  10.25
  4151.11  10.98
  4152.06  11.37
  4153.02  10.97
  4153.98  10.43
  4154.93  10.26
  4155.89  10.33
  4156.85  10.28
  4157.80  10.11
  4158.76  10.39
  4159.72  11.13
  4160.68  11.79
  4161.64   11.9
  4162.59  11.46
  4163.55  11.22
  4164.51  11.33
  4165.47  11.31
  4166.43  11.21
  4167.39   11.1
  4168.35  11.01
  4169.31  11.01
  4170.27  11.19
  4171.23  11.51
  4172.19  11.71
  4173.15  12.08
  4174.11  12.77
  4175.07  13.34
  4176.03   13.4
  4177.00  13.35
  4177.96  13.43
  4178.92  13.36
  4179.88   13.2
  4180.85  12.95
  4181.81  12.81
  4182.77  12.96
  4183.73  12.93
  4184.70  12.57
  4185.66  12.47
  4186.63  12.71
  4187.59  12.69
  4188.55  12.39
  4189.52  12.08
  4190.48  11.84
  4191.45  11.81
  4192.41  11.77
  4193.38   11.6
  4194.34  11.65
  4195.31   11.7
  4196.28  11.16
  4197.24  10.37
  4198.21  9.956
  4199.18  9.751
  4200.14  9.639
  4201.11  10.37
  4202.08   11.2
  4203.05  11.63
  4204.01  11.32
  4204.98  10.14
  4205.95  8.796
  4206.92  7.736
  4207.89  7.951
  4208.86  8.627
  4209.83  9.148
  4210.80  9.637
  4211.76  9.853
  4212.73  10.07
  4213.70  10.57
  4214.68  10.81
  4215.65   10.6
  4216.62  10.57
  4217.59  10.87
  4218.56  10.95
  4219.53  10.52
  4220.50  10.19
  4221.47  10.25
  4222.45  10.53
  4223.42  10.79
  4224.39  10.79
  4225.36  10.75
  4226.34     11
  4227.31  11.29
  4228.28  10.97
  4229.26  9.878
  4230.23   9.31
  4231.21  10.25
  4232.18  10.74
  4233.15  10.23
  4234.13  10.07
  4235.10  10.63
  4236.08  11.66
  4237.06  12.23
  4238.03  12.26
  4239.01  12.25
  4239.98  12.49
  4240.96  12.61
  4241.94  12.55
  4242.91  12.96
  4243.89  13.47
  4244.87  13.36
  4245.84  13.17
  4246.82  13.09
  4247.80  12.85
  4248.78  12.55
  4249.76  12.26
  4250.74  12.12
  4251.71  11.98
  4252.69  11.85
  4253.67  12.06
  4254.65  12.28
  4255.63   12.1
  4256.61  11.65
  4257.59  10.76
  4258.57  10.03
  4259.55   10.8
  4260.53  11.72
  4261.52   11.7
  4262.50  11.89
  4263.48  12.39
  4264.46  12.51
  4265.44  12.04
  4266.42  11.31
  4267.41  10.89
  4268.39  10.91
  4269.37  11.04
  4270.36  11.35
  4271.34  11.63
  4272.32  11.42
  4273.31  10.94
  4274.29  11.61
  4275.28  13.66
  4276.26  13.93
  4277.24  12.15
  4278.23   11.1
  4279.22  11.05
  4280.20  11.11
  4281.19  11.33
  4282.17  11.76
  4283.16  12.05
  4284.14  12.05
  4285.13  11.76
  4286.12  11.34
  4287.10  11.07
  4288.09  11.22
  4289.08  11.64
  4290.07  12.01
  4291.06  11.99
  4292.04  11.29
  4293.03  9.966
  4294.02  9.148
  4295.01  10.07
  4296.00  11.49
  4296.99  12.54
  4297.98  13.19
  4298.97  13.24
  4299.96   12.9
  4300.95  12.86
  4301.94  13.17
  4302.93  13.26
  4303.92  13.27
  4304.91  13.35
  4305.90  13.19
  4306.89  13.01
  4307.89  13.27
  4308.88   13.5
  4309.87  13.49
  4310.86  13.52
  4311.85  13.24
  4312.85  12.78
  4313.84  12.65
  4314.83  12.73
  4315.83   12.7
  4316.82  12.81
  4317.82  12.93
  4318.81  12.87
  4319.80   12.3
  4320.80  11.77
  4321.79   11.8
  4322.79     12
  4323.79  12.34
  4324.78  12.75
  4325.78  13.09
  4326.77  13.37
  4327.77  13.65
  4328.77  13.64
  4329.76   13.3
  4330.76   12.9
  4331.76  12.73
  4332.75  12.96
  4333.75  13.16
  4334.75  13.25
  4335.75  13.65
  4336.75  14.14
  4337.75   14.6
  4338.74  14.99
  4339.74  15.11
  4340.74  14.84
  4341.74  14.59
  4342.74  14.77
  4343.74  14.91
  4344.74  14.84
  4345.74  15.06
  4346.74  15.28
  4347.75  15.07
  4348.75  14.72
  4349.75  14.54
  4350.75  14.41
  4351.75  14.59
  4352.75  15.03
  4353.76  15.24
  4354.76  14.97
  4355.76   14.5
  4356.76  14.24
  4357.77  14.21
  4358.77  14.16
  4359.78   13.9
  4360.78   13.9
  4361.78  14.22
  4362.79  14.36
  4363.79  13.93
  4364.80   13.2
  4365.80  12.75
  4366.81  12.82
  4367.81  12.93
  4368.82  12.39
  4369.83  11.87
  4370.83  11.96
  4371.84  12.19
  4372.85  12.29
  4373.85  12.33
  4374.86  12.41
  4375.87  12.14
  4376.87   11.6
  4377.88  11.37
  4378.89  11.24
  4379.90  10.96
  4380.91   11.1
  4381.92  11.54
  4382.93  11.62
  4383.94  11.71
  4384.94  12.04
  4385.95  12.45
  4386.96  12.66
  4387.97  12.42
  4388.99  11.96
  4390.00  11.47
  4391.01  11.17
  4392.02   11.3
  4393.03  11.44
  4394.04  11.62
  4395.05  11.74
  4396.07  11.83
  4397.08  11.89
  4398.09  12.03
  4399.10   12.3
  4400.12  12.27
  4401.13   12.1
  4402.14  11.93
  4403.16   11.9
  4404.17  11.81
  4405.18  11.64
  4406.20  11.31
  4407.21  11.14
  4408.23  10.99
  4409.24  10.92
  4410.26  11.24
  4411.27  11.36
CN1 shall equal 0.092 mag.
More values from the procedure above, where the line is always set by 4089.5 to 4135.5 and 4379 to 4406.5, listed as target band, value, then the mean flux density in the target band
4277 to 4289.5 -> 0.042 mag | 11.5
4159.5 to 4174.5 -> 0.058 mag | 11.5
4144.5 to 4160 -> 0.159 mag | 10.5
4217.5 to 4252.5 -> 0.046 mag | 11.5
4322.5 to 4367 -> -0.183 mag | 14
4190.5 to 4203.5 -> 0.102 mag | 11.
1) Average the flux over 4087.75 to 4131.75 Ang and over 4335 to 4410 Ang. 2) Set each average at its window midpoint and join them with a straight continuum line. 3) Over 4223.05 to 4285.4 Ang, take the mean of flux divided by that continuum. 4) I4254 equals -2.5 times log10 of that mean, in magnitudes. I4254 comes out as 0.09 mag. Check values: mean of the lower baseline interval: 12.3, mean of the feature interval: 11.7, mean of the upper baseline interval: 12.9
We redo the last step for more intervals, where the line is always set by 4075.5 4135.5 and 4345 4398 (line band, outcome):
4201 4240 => 0.189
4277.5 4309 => 0.060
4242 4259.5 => 0.026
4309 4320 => -0.019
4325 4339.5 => -0.063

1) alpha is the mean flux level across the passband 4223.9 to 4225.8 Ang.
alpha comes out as 10.8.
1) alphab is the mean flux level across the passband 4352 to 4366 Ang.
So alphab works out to 14.2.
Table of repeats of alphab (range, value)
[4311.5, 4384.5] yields 13.3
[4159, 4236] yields 11.1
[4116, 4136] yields 11.9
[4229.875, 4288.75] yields 11.8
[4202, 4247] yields 10.9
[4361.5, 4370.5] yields 13.1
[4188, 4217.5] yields 10.5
